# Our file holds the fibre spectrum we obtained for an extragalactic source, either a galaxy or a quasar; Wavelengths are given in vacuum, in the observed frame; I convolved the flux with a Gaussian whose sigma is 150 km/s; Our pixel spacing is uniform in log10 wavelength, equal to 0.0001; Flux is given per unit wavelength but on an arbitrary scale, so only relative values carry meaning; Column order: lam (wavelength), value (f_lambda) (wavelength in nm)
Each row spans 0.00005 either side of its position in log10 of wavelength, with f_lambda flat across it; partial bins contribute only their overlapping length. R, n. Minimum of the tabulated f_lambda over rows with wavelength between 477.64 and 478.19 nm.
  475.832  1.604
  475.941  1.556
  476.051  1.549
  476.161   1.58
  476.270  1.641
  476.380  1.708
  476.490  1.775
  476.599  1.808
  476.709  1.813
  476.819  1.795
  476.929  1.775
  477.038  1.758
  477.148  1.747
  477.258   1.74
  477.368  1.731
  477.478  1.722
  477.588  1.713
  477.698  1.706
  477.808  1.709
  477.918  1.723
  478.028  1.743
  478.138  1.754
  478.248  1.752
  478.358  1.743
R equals 1.706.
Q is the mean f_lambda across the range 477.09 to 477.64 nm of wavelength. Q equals 1.73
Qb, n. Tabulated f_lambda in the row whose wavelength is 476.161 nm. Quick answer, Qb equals 1.58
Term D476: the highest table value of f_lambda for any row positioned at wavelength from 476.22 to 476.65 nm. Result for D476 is 1.808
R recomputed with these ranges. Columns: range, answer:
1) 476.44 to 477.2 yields 1.747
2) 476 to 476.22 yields 1.549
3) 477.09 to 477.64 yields 1.713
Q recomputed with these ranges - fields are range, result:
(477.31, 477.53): 1.73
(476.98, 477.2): 1.76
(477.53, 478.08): 1.72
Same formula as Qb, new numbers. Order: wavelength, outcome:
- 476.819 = 1.795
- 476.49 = 1.775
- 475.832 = 1.604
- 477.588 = 1.713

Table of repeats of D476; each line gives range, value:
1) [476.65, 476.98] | 1.813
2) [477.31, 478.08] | 1.743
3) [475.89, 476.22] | 1.58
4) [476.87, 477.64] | 1.775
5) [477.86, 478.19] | 1.754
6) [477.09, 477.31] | 1.747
